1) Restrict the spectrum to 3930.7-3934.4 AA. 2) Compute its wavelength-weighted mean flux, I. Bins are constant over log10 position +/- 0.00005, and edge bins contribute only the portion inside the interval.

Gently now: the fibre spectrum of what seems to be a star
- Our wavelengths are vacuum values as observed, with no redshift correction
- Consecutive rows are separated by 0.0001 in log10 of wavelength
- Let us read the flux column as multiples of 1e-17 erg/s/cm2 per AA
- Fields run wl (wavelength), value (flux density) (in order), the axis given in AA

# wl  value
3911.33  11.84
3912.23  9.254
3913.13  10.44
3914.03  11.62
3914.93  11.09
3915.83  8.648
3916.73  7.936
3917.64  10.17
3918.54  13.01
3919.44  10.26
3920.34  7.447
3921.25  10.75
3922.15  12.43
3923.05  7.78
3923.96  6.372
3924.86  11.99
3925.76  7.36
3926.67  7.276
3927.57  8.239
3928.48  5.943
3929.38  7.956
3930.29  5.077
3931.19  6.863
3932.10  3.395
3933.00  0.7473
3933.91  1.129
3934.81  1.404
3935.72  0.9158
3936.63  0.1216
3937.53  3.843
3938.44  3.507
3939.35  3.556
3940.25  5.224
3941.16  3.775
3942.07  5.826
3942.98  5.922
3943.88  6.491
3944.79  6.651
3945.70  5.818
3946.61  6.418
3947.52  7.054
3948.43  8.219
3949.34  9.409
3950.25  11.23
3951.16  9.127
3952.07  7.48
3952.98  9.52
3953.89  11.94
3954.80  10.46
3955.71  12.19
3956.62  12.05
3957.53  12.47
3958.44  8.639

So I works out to 3.04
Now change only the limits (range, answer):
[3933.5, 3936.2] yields 1.14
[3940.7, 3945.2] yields 5.72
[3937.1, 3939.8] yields 3.63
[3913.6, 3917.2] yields 9.8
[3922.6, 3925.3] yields 8.7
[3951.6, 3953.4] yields 8.49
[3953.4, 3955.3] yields 11.2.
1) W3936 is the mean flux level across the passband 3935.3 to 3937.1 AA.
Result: 0.555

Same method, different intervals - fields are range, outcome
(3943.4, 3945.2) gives 6.58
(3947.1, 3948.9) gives 7.66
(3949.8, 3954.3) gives 9.84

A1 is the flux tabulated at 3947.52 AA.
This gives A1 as 7.054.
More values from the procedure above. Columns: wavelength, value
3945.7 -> 5.818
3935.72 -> 0.9158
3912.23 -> 9.254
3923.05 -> 7.78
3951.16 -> 9.127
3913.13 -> 10.44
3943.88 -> 6.491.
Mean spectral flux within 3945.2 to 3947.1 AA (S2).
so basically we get 6.13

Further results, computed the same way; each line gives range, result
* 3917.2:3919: 11.6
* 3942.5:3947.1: 6.26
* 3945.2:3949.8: 7.37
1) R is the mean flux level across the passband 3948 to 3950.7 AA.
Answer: 9.62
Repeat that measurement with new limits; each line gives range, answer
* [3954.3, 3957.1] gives 11.6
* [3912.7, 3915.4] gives 11.1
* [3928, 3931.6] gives 6.46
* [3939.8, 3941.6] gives 4.5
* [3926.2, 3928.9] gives 7.15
